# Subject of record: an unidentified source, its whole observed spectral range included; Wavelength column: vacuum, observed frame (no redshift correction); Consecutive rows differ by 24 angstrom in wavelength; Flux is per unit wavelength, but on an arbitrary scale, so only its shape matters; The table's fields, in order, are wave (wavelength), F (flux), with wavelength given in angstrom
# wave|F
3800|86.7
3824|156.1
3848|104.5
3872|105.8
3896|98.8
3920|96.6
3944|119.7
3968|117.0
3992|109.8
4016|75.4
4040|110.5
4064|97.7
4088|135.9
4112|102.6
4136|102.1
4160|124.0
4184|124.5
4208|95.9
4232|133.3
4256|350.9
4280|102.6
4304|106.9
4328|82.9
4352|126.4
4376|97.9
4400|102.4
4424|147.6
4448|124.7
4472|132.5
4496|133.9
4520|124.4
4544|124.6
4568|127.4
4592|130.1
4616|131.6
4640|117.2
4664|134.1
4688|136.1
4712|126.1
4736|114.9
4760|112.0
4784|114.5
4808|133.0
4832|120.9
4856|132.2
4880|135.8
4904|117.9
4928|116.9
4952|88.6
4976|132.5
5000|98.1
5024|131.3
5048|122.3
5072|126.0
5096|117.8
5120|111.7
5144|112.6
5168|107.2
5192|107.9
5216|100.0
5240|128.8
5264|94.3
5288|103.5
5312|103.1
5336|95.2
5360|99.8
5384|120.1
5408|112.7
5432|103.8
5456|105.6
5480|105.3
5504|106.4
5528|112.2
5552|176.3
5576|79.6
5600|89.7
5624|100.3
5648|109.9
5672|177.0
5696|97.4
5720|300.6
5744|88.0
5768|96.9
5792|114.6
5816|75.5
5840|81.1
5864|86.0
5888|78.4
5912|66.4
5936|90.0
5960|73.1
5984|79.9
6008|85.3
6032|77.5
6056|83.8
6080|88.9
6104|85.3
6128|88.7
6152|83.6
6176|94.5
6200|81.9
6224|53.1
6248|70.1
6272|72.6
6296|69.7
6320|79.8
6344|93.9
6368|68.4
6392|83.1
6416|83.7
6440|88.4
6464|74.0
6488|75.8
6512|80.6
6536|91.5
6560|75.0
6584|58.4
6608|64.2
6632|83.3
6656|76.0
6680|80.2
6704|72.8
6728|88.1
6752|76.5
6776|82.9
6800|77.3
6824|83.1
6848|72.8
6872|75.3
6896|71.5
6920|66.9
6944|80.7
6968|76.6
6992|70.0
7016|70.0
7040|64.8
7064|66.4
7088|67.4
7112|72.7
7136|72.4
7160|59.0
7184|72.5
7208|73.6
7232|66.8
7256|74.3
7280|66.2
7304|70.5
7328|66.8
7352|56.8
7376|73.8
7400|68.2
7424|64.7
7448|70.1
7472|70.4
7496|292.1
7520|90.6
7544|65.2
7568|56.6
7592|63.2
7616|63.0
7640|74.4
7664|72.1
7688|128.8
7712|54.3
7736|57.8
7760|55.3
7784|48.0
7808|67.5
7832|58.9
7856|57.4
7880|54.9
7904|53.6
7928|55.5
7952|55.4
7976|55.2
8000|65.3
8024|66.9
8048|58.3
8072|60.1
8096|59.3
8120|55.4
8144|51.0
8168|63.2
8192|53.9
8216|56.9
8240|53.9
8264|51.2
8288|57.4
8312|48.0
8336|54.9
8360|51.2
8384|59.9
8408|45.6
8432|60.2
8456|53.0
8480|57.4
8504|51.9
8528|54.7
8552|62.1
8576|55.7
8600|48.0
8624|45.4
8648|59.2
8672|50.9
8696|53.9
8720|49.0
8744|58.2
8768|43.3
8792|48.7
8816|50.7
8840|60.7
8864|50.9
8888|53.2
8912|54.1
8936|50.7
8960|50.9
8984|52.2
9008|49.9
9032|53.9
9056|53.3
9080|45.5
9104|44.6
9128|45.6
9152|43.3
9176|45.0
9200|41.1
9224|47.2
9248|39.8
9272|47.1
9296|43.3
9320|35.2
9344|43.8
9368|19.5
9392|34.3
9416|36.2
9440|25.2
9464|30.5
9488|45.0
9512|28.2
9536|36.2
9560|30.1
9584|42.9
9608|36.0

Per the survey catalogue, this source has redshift 0.14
